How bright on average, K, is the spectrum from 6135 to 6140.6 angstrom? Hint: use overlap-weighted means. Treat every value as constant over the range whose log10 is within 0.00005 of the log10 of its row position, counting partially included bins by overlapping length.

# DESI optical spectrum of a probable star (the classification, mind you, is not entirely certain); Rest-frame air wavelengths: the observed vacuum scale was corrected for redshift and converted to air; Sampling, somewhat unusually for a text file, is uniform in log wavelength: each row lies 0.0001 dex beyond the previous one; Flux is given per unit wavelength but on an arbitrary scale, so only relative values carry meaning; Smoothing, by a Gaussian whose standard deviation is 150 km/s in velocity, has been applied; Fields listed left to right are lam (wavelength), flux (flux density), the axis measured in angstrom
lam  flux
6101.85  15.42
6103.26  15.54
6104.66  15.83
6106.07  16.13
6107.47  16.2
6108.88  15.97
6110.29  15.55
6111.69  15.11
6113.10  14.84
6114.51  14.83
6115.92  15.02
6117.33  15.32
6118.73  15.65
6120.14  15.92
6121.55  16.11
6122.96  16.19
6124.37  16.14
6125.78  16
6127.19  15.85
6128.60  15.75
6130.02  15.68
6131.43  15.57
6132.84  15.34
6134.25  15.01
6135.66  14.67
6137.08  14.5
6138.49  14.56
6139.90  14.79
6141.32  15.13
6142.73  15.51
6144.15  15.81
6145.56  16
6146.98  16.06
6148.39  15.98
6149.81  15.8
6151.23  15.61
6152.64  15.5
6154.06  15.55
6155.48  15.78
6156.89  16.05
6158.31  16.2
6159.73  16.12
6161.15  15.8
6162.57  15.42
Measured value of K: 14.6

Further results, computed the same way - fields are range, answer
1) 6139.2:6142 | 14.9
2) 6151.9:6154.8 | 15.5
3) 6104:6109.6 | 16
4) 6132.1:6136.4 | 15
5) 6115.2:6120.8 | 15.5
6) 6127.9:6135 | 15.5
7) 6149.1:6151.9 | 15.7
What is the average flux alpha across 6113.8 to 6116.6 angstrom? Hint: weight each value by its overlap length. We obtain 14.9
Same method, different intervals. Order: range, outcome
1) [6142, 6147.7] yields 15.9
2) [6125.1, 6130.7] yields 15.8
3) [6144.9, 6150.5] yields 16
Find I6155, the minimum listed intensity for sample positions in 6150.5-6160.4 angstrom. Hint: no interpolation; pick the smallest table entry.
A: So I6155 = 15.5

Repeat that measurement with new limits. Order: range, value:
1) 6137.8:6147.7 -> 14.56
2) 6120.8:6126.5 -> 16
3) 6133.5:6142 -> 14.5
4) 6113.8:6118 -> 14.83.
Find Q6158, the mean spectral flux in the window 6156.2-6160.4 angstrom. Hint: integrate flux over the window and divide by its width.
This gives 16.1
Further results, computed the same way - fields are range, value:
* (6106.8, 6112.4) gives 15.7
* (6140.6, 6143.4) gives 15.3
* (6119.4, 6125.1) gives 16.1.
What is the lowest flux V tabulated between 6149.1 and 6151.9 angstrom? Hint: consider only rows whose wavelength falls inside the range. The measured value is 15.61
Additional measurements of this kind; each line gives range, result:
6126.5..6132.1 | 15.57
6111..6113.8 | 14.84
